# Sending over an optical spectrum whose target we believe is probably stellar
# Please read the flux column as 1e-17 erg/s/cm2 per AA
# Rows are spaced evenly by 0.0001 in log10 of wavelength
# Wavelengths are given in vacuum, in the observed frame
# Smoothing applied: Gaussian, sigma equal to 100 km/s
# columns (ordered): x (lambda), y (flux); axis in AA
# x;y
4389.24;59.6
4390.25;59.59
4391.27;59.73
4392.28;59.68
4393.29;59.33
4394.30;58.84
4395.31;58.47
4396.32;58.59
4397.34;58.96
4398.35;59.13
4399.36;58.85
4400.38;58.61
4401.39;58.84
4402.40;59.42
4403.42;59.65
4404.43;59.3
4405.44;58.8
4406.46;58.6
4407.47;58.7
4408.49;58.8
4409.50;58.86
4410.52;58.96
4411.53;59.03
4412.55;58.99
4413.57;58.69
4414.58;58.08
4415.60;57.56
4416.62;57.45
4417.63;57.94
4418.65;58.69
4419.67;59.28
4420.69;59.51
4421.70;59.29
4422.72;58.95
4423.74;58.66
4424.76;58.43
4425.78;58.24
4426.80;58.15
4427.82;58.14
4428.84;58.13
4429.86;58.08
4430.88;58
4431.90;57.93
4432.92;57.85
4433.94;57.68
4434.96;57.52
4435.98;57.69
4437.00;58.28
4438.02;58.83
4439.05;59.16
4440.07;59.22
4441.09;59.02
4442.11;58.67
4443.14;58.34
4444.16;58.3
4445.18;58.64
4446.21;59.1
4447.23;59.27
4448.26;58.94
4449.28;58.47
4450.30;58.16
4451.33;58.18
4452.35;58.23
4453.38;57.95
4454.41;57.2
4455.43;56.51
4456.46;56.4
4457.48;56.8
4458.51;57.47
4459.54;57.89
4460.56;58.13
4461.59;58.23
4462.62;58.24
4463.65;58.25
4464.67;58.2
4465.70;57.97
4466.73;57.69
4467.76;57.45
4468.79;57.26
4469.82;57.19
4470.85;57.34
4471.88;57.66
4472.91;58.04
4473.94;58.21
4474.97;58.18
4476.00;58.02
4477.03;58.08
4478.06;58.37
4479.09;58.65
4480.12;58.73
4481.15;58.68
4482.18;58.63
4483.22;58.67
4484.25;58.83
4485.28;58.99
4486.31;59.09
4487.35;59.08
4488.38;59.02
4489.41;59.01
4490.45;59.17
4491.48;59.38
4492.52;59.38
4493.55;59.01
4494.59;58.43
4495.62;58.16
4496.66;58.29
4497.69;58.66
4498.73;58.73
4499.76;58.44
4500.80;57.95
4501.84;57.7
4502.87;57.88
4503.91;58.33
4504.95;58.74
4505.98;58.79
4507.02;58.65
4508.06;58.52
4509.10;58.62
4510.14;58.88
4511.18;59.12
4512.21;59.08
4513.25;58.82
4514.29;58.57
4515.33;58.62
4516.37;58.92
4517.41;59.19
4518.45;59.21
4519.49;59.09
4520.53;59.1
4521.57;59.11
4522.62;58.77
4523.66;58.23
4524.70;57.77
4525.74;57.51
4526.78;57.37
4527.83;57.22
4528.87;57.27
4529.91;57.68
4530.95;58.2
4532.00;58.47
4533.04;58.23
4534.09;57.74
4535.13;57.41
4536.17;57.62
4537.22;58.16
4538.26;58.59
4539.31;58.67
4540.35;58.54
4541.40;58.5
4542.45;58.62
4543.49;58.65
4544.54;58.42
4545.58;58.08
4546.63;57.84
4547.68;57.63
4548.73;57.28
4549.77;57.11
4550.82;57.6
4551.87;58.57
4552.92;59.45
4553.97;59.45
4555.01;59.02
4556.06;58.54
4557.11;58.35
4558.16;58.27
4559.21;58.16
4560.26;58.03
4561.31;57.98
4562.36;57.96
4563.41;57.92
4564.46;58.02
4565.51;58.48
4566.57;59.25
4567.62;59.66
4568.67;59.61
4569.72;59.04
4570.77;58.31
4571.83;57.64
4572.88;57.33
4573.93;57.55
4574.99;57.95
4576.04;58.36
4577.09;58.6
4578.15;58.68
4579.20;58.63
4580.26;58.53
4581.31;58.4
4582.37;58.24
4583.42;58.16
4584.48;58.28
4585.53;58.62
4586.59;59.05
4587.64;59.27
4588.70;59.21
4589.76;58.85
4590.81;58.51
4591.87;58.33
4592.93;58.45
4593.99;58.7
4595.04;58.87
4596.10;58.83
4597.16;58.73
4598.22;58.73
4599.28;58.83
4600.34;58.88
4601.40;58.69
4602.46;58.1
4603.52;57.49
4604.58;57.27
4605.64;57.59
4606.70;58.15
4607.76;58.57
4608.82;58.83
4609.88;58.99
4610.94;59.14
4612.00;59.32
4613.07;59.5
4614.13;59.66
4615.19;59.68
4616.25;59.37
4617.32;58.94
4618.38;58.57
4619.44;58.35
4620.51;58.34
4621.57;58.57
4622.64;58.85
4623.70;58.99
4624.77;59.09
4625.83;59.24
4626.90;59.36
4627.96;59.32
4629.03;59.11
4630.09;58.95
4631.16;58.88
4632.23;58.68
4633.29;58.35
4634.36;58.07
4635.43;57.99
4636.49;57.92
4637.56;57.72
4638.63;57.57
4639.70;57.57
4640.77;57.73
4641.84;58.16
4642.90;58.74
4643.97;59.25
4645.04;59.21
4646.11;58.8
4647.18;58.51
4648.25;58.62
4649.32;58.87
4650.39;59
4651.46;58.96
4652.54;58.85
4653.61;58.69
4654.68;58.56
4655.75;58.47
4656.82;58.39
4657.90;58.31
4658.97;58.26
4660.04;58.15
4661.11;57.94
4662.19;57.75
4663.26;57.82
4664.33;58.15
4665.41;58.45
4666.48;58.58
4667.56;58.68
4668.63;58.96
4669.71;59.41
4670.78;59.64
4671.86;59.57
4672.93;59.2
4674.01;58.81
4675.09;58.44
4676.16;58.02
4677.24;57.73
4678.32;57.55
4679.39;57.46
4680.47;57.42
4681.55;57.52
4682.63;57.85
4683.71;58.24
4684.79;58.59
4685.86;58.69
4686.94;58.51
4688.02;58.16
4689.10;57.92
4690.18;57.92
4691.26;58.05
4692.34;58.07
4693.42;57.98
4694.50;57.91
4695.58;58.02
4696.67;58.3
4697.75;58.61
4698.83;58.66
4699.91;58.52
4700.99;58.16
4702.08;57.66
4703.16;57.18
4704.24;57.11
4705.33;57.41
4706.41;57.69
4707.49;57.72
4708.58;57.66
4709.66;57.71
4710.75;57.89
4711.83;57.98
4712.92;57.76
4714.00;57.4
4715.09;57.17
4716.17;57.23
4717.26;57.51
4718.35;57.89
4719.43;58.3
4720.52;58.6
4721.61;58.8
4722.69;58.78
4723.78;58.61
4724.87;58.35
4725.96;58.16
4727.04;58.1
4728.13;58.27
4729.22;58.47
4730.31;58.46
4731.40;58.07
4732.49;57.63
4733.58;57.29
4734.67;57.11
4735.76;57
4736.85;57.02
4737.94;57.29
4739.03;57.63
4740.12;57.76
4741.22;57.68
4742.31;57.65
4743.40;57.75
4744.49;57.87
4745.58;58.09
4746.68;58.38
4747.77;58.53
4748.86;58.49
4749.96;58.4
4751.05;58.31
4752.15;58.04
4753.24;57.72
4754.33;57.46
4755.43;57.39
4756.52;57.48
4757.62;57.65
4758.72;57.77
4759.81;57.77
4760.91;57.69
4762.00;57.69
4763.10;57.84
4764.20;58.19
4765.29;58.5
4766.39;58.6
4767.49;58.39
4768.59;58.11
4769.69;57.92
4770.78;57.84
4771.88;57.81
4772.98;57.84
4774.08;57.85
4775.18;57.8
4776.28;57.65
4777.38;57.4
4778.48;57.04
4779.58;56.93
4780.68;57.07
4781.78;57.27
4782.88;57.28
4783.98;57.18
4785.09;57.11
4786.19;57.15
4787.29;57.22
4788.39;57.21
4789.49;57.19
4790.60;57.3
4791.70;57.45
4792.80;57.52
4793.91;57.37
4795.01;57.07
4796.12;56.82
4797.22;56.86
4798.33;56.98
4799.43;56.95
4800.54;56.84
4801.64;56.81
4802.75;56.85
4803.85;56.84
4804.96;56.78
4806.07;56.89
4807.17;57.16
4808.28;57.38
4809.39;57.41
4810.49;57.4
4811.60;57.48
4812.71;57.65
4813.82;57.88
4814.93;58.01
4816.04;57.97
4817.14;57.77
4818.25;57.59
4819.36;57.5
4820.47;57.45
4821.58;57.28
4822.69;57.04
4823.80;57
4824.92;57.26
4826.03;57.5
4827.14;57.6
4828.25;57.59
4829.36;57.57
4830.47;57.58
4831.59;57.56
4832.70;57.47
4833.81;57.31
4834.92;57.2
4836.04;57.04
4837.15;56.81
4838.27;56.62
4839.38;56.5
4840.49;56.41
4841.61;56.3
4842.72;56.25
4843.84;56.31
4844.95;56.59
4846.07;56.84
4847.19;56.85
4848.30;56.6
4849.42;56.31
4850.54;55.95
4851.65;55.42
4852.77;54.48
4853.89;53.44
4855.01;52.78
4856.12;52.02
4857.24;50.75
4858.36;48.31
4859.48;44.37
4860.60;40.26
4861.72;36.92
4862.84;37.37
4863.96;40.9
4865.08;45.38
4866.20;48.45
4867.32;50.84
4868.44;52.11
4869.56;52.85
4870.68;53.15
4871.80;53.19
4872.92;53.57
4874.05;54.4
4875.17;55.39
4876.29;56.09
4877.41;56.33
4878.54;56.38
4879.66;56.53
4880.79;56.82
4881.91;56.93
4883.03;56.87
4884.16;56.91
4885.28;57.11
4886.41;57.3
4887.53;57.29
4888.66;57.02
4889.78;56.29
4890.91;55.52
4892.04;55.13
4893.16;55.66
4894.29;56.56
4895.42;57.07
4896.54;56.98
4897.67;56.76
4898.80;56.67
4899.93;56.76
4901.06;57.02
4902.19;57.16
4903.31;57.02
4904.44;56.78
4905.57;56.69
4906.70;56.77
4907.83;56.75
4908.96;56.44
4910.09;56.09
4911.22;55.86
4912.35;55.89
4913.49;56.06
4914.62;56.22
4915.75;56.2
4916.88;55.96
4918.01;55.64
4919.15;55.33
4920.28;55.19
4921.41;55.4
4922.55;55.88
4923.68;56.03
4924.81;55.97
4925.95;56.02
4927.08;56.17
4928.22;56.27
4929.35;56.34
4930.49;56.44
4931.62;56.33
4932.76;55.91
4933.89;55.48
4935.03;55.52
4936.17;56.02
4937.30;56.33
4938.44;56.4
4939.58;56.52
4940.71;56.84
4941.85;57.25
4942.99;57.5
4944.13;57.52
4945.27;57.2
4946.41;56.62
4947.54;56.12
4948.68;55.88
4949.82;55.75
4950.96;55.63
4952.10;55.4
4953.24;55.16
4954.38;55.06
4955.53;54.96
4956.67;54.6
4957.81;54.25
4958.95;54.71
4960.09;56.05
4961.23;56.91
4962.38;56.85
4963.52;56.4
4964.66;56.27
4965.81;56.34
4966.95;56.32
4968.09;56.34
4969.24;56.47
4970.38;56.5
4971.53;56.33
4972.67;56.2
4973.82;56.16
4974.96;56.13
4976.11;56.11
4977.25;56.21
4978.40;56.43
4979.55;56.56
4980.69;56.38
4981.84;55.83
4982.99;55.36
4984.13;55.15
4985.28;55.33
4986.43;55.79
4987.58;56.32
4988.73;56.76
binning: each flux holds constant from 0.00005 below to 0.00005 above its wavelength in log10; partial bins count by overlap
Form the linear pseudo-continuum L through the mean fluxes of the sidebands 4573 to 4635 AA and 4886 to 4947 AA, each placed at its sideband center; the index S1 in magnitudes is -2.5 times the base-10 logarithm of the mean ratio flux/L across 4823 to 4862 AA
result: 0.04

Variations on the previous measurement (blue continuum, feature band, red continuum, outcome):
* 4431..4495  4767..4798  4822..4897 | -0.04 mag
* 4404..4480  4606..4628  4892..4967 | -0.03 mag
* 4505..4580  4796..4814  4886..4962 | 0.00 mag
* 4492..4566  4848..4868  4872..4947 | 0.16 mag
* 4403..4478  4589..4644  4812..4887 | -0.04 mag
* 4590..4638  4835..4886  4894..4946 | 0.07 mag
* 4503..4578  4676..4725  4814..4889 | -0.03 mag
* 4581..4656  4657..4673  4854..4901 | -0.02 mag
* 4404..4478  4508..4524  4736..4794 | -0.01 mag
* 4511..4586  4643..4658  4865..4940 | -0.02 mag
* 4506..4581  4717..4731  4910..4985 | -0.02 mag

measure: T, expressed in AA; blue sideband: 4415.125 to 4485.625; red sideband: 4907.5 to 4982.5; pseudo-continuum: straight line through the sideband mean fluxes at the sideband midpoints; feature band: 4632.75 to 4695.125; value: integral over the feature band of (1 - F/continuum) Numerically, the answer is -1.1 AA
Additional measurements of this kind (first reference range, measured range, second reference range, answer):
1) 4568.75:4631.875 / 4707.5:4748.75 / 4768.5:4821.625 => -0.1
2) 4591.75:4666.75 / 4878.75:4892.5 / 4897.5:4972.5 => 0.0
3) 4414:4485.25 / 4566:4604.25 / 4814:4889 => -1.1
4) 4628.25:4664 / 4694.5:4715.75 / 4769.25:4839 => 0.1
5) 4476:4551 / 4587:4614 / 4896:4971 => -0.3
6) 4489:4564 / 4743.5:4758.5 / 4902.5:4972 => -0.2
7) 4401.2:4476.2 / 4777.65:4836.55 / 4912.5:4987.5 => -0.6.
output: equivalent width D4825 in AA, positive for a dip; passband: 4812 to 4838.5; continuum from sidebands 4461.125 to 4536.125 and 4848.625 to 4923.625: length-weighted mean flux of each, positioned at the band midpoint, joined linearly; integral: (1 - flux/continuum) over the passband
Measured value -1.3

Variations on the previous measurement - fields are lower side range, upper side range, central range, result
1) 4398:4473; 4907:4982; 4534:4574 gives -0.4 AA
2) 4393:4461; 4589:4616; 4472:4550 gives 0.2 AA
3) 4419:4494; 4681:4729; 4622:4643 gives -0.1 AA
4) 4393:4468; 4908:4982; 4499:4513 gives -0.1 AA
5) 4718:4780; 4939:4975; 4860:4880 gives 2.4 AA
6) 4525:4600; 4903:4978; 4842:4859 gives 0.6 AA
